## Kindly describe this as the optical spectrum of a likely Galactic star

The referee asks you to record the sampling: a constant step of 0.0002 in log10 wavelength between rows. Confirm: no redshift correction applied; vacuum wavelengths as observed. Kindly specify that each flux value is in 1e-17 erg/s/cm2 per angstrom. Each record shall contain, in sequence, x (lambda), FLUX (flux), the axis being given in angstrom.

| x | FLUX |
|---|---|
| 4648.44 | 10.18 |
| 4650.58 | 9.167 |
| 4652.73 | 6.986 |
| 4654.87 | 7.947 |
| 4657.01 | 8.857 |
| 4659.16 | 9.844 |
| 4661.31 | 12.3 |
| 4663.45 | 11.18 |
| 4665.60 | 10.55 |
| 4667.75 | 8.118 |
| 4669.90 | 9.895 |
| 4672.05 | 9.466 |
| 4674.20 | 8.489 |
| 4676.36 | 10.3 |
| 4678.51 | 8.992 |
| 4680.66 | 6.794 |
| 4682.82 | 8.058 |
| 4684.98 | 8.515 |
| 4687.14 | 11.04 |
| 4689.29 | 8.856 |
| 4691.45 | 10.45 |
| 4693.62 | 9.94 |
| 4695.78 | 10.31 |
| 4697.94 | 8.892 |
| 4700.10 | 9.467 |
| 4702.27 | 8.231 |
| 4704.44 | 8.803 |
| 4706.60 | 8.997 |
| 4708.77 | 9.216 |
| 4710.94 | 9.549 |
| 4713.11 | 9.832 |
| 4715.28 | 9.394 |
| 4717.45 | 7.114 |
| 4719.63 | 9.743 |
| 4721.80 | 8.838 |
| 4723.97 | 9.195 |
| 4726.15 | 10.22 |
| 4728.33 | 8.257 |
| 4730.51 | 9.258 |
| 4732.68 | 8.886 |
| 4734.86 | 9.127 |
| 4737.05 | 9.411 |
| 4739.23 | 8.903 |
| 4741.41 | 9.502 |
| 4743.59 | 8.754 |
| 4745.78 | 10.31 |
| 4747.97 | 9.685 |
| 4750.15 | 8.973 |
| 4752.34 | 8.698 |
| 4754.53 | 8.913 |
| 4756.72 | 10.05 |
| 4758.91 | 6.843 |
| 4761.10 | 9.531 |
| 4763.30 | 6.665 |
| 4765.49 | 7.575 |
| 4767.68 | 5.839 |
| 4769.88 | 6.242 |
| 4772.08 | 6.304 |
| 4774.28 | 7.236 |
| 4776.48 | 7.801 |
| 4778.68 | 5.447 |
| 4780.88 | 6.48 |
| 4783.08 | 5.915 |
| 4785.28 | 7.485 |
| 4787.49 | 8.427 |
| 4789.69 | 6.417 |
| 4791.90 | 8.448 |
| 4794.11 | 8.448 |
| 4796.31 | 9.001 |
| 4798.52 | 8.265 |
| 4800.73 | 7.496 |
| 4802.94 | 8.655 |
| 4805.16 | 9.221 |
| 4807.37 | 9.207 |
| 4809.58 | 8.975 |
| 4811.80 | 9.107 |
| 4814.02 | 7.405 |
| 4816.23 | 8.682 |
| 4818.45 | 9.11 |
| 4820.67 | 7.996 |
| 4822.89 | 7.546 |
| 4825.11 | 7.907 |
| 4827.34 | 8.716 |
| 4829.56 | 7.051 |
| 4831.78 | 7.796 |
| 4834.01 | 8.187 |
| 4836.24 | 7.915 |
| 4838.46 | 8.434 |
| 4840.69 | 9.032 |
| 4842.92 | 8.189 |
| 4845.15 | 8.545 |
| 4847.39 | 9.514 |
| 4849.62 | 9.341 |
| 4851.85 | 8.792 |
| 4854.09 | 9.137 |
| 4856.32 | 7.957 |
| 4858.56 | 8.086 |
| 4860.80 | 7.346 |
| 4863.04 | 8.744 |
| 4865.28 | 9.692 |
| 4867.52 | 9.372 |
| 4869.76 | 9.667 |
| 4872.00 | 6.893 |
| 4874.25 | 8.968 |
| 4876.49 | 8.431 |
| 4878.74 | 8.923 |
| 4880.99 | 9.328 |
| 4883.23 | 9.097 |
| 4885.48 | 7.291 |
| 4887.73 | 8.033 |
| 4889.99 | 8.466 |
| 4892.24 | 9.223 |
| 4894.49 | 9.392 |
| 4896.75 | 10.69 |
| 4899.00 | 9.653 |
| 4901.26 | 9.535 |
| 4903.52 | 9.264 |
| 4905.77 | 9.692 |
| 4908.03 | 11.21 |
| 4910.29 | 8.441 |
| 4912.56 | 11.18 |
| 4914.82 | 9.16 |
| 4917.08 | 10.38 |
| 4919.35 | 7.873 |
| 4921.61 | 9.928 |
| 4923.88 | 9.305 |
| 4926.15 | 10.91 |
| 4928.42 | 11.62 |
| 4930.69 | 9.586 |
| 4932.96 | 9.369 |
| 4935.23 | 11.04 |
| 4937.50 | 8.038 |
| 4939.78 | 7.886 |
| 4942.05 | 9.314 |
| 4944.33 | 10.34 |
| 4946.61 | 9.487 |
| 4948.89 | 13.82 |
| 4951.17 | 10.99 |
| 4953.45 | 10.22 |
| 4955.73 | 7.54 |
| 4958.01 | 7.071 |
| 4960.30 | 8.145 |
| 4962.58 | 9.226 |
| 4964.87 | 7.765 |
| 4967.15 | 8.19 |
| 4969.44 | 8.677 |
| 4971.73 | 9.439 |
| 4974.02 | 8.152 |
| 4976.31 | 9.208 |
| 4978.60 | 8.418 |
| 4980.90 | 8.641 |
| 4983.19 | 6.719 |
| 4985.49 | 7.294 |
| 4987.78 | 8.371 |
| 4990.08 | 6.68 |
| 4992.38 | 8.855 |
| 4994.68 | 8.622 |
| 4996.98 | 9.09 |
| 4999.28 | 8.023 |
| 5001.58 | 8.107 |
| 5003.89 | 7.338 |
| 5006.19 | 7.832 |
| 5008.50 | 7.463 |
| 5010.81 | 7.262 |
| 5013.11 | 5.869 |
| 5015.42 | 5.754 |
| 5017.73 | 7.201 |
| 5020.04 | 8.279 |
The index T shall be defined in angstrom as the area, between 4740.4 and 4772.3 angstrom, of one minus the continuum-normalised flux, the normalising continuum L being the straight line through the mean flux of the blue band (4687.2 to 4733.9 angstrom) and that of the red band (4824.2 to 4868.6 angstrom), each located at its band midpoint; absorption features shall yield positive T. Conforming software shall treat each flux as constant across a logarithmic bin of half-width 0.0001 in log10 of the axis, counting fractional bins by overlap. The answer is 2.5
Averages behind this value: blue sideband 9.25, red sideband 8.49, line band 8.31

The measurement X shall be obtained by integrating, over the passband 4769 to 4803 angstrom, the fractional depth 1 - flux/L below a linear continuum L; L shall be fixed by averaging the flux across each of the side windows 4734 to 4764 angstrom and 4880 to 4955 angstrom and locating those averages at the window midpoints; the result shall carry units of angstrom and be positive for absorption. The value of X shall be 6.7 angstrom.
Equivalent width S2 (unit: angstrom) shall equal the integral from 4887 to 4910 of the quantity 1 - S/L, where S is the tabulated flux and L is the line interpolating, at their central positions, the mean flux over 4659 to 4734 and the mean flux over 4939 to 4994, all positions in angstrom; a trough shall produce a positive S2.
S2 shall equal -1.5 angstrom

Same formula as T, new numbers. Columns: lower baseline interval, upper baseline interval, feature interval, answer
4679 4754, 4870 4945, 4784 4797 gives 1.8 angstrom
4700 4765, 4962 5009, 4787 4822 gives 1.4 angstrom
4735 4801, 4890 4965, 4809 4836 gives 1.1 angstrom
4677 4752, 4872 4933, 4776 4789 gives 3.3 angstrom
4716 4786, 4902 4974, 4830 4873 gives 1.8 angstrom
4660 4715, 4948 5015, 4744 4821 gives 8.9 angstrom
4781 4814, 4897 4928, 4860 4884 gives 1.1 angstrom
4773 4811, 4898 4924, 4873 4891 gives 1.3 angstrom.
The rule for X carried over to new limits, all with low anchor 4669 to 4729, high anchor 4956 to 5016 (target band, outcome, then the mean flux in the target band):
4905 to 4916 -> -2.2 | 9.95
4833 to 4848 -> 0.1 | 8.51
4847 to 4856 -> -0.6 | 9.07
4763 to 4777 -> 3.3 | 6.78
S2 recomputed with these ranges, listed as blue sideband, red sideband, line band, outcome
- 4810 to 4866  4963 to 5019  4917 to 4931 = -3.1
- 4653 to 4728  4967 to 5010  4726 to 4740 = 0.1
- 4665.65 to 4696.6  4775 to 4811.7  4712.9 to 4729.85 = -0.5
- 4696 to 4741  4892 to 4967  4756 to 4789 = 7.4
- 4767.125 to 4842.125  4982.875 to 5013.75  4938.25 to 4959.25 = -4.9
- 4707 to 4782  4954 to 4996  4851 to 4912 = -4.8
